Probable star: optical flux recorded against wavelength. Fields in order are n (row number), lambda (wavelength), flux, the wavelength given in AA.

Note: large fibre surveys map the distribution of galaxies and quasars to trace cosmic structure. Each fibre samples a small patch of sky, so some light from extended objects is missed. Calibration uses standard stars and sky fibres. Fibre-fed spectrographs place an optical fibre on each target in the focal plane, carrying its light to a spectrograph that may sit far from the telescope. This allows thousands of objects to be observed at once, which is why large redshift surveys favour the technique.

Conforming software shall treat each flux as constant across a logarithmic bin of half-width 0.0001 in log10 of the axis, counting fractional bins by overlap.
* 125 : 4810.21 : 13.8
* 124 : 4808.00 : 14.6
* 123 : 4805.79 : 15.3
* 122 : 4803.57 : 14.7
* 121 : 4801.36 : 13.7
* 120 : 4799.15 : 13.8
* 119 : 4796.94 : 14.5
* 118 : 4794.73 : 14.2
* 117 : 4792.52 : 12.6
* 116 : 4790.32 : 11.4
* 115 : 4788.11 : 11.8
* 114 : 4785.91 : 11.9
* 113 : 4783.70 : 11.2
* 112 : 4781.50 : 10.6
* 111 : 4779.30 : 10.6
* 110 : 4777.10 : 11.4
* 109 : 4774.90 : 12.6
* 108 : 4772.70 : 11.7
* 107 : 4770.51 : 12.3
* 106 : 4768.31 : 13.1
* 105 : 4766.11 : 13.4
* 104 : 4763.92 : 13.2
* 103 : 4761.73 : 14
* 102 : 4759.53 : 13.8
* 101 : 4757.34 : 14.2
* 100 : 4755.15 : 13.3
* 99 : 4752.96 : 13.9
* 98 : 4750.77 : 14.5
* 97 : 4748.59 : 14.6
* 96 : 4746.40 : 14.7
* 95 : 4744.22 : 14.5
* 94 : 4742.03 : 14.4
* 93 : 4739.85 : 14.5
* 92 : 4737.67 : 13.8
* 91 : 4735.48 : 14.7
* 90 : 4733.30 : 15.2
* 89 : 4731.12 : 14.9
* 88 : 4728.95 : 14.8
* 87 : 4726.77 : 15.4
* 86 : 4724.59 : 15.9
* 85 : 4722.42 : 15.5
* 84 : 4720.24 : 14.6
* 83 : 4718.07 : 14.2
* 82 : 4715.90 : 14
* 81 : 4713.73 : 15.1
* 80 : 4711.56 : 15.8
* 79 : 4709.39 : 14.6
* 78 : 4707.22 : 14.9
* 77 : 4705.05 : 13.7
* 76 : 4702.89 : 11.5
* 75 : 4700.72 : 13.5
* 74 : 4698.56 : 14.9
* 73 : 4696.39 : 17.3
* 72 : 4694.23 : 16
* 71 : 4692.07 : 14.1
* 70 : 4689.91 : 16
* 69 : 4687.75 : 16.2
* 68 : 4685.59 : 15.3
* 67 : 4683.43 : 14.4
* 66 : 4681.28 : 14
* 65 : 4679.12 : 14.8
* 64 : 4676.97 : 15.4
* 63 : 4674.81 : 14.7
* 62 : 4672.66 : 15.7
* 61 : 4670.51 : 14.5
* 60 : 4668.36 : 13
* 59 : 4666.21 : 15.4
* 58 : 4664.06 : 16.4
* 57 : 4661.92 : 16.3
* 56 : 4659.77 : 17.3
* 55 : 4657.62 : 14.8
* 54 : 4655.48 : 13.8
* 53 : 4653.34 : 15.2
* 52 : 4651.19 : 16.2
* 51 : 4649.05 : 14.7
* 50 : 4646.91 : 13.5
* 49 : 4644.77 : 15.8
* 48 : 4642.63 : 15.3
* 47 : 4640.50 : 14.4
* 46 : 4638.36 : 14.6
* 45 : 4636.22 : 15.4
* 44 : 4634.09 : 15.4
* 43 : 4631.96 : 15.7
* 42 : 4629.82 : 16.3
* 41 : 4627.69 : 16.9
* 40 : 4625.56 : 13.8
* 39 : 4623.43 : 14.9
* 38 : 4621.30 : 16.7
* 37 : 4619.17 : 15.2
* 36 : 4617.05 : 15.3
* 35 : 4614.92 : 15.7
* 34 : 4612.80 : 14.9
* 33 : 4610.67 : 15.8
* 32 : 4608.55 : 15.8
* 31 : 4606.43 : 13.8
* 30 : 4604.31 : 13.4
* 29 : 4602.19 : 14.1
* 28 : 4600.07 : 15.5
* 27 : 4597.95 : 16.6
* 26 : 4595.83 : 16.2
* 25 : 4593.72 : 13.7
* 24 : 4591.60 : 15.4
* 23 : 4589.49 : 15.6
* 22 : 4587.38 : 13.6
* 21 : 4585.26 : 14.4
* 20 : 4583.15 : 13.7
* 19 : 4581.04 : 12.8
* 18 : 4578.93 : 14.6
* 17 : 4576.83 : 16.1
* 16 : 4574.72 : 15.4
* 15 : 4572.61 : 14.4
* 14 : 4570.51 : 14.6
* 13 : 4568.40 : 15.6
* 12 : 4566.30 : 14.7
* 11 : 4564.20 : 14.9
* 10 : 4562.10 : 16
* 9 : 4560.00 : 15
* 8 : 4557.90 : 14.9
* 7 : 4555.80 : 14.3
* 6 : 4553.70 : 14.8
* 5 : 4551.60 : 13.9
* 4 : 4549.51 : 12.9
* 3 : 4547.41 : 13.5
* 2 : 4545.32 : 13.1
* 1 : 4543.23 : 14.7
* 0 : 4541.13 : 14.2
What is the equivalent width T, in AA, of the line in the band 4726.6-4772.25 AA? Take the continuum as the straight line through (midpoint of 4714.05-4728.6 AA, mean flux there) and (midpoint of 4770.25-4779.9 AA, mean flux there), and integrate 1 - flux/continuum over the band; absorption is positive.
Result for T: -2.9 AA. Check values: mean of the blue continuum 14.9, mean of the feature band 14.1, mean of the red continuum 11.7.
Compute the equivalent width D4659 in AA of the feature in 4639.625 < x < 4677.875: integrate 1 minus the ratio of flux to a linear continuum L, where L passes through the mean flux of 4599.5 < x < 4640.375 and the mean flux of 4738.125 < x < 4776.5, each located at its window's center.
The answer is -1.0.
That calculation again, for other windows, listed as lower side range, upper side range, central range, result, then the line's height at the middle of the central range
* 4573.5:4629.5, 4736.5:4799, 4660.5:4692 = -2.19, 14.2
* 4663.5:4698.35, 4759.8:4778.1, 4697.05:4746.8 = -1.97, 14.1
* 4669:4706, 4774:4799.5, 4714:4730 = -1.20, 13.9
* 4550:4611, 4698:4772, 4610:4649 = -1.79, 14.6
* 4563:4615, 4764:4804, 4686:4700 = -2.13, 13.6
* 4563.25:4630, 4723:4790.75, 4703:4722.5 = -0.88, 13.9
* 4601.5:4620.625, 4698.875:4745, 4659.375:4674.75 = -0.66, 14.7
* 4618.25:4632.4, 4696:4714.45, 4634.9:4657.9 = 0.66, 15.3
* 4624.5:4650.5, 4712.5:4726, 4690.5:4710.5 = 0.58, 15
